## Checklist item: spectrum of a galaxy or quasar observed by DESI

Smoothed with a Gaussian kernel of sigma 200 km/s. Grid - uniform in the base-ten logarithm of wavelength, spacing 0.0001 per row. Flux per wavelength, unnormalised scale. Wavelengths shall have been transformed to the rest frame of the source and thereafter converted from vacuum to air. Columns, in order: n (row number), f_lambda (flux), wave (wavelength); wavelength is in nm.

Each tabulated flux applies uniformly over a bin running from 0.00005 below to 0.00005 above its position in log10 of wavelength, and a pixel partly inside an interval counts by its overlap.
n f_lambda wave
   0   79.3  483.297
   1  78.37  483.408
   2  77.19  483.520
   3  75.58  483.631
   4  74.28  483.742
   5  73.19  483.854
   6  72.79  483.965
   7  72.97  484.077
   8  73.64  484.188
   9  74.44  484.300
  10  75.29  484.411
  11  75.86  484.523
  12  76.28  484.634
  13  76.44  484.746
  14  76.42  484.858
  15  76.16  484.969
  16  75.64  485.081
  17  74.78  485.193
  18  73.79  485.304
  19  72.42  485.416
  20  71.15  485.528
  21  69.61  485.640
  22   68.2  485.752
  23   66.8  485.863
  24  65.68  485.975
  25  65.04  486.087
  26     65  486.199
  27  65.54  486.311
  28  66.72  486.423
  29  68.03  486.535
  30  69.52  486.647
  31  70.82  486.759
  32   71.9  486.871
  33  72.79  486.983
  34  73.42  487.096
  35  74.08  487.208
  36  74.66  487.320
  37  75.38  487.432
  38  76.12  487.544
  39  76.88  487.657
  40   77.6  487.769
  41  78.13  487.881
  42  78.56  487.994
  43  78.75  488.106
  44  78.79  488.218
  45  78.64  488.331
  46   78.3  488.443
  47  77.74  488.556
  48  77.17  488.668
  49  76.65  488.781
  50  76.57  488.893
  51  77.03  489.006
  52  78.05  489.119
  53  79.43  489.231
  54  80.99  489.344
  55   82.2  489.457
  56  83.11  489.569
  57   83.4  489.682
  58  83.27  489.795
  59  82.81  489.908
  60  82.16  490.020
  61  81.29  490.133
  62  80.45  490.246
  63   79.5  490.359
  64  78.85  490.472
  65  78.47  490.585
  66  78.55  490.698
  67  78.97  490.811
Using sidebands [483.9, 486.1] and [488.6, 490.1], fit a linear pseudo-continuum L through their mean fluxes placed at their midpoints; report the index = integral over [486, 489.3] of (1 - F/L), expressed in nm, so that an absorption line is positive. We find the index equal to 0.13 nm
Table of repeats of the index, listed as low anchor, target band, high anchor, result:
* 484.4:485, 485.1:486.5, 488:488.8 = 0.14 nm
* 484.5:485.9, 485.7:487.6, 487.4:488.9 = 0.14 nm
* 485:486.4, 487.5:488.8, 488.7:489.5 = -0.03 nm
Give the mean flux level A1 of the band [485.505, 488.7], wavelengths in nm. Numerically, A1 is 72.8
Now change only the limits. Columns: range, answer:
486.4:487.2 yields 70.8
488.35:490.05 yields 79.9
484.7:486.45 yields 70.6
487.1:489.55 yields 77.7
